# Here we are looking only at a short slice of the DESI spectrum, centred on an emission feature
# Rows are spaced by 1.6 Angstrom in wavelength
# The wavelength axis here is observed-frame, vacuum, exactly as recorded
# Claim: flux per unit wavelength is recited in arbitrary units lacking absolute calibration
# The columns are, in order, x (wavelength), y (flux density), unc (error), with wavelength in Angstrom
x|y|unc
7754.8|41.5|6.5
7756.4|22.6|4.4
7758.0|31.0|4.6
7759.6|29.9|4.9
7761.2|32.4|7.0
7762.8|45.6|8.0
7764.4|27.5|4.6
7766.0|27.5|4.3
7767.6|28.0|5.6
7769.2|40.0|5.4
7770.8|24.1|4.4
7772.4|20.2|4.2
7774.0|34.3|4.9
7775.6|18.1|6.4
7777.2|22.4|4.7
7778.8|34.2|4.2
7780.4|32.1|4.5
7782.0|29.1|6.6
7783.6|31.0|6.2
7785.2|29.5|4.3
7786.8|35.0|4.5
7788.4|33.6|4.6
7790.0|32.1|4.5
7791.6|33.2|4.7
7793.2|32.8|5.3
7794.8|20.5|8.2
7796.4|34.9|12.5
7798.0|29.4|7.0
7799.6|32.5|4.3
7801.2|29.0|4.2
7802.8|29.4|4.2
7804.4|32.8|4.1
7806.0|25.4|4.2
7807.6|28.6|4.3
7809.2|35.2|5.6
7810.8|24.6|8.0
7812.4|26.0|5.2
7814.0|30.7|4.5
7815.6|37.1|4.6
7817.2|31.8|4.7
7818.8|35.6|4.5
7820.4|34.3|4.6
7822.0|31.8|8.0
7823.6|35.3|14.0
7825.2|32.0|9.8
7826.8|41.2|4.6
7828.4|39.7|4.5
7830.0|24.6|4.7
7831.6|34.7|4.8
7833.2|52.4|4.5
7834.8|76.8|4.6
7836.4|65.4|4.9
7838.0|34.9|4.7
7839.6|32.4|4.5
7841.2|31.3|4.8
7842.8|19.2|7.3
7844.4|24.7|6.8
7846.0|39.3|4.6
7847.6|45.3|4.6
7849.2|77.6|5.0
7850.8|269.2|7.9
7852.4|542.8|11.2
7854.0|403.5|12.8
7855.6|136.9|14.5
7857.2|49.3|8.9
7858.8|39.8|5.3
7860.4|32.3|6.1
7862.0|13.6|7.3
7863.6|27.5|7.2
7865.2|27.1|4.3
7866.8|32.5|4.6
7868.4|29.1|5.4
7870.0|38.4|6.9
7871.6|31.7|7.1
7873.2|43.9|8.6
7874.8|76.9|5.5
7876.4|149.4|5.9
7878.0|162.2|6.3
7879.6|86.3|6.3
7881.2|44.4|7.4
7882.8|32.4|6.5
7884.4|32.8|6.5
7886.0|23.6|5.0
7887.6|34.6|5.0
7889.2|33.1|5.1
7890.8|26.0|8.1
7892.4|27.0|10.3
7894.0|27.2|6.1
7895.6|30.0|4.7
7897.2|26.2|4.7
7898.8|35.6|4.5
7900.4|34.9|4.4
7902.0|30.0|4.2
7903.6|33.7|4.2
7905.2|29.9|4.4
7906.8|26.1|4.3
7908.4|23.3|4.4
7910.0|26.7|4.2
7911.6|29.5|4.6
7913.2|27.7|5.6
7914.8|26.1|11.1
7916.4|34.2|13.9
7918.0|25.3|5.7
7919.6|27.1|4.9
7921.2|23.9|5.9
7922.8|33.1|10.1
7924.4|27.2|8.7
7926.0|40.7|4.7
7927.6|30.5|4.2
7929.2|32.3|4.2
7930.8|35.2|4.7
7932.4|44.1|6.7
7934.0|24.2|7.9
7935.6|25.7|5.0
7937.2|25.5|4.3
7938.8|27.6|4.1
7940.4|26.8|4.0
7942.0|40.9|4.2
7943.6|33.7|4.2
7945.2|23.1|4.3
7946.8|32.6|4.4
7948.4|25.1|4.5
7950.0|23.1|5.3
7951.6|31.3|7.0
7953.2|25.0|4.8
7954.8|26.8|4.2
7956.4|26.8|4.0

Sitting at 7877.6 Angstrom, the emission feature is [N II] 6583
